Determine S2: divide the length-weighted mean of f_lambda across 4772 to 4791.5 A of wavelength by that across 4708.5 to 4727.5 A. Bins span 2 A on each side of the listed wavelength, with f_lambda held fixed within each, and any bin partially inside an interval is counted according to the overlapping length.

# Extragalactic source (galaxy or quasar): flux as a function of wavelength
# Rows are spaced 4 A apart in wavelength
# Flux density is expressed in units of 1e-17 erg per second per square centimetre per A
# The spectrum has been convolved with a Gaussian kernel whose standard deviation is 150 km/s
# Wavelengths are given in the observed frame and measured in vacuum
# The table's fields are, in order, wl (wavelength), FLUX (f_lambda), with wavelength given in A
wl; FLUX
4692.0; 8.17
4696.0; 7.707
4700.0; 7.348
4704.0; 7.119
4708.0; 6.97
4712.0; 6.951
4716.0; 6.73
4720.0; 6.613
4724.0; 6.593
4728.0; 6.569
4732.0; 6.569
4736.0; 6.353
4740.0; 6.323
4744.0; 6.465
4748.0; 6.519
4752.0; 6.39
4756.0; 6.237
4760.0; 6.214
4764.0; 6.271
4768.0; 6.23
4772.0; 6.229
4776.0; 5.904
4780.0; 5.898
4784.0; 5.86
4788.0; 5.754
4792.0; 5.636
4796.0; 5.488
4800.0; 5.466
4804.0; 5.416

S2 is 0.9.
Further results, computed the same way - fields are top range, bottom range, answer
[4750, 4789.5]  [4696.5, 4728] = 0.88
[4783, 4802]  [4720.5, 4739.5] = 0.86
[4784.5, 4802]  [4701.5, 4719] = 0.81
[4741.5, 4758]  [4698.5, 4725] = 0.93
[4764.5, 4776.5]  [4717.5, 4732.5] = 0.94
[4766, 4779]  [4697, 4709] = 0.85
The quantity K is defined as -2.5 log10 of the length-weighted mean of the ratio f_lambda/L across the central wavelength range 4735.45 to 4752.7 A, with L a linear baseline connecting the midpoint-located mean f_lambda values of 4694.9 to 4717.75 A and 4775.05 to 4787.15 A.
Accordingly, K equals 0.012 mag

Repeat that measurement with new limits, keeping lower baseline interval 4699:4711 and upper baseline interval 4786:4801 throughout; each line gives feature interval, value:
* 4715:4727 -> 0.033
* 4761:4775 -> -0.033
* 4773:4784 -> -0.013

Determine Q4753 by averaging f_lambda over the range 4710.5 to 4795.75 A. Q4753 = 6.28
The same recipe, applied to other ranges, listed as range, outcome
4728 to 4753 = 6.45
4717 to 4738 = 6.55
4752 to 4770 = 6.25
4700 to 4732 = 6.81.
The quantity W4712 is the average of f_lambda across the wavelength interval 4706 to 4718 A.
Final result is 6.88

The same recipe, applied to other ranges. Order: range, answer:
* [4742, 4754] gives 6.46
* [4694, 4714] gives 7.22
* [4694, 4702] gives 7.53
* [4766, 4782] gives 6.07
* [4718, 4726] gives 6.6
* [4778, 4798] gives 5.73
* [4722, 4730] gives 6.58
